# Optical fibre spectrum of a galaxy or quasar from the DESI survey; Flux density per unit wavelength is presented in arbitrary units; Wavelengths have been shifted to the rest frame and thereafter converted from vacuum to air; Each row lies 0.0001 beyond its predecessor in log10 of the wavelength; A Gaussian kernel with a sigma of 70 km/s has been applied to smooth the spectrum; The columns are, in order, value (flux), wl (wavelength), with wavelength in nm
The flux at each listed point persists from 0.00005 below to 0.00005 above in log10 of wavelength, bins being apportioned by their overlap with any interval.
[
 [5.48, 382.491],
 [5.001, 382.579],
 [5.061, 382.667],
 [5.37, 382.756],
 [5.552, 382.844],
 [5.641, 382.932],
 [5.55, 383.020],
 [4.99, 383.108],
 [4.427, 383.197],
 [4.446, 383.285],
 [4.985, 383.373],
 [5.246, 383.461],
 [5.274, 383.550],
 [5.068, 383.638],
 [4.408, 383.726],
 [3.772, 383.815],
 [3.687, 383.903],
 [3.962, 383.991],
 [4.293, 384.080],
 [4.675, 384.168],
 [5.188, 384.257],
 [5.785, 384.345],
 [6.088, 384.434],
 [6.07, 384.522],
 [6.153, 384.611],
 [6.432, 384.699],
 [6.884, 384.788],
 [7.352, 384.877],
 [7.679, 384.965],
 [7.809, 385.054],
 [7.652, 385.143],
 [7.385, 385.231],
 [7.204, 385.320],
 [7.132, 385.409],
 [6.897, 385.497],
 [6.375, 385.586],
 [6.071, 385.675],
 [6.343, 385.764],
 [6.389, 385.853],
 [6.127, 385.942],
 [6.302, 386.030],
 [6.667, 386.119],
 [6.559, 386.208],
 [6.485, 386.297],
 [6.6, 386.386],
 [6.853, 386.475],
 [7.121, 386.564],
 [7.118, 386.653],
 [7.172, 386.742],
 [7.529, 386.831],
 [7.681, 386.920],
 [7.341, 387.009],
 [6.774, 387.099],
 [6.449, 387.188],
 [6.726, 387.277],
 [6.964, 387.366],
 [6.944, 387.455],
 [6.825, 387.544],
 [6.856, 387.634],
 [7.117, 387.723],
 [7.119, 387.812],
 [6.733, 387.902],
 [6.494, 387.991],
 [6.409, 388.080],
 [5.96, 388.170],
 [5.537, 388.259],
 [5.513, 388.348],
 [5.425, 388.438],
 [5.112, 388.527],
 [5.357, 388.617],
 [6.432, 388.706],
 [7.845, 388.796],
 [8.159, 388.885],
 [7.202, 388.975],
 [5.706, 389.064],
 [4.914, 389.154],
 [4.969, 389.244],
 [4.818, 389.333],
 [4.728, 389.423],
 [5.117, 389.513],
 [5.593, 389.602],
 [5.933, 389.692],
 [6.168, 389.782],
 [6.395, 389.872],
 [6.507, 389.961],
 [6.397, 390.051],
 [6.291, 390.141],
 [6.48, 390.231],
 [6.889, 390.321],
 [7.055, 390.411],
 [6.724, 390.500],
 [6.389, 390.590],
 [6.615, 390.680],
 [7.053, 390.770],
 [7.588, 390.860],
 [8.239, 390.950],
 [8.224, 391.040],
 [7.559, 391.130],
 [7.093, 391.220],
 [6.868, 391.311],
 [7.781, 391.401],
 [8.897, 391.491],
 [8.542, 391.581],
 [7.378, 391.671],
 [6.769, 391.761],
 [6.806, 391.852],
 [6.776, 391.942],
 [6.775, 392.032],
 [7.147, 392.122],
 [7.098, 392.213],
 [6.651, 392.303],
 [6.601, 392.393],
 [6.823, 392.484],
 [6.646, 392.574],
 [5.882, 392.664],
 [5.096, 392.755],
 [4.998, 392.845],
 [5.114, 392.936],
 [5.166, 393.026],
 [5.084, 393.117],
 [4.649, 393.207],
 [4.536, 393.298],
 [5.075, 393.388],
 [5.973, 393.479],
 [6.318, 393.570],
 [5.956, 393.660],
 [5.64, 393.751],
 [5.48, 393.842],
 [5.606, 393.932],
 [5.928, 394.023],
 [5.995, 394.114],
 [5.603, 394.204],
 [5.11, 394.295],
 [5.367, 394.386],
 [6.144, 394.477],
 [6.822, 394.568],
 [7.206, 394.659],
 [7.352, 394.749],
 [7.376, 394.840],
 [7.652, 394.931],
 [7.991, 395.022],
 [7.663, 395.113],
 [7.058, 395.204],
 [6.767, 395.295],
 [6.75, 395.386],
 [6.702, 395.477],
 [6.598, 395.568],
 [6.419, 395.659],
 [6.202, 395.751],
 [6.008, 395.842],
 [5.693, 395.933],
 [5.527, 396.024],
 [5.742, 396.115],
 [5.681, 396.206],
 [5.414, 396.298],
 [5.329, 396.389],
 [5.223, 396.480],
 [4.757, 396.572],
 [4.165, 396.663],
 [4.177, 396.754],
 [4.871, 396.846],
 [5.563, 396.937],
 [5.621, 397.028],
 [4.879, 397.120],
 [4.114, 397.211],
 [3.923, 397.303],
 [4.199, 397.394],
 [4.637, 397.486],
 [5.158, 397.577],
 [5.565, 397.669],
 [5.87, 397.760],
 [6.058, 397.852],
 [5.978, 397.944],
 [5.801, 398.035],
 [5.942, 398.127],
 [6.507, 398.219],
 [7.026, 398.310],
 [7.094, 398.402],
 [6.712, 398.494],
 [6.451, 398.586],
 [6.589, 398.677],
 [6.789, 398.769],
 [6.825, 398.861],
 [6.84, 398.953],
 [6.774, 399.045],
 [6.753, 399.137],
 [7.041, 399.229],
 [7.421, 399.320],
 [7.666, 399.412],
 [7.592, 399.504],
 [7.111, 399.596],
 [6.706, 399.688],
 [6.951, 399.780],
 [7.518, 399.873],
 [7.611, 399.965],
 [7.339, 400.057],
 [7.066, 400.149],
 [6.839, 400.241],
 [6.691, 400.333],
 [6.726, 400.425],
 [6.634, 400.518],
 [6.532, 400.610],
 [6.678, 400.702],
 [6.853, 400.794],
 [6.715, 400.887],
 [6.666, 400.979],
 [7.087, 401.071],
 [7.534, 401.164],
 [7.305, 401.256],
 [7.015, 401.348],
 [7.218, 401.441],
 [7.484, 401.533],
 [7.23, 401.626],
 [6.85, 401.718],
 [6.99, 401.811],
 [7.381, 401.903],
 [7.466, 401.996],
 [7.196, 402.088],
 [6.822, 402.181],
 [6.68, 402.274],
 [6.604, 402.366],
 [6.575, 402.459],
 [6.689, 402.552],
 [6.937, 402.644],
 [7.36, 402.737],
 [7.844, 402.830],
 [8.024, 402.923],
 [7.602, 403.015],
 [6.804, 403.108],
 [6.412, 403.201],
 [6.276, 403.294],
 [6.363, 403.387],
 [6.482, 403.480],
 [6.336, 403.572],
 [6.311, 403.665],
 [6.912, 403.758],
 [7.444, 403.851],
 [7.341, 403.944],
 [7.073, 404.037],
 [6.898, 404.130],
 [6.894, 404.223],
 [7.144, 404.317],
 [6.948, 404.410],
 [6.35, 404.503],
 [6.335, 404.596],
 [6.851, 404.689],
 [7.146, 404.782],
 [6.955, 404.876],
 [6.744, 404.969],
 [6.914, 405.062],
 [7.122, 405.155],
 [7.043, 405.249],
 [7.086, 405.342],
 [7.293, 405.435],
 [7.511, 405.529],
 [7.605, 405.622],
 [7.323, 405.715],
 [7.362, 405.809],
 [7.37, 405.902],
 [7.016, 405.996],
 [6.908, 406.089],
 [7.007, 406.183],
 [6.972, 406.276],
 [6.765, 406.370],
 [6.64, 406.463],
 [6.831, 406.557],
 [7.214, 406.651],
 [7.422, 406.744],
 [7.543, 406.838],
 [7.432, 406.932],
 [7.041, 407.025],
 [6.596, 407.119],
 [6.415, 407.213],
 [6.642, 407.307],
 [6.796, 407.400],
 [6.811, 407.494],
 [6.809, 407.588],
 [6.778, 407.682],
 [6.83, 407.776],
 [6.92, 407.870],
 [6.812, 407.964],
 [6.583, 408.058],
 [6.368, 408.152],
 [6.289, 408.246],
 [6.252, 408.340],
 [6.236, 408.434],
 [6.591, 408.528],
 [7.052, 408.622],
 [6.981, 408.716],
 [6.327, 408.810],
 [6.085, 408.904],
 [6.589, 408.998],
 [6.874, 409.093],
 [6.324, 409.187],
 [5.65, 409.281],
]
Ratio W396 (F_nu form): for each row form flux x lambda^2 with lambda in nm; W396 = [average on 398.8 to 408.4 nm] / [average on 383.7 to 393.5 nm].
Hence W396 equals 1.2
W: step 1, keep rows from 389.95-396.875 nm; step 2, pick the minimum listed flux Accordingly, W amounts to 4.165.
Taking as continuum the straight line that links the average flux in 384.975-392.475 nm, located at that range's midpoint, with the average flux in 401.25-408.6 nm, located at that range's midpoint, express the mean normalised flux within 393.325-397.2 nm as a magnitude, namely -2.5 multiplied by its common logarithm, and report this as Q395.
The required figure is 0.14 mag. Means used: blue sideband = 6.71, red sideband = 6.94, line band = 5.96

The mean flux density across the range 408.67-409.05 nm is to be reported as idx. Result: 6.49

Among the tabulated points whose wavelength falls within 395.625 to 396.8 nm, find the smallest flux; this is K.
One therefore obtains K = 4.165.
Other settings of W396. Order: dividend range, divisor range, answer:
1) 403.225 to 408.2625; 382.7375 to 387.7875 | 1.24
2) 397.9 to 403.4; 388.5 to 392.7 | 1.09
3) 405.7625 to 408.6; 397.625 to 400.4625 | 1.05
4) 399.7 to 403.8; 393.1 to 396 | 1.16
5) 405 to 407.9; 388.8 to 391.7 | 1.14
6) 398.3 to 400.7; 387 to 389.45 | 1.17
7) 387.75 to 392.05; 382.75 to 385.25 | 1.22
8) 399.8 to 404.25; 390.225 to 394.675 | 1.14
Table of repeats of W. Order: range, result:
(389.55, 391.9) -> 5.593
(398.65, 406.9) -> 6.276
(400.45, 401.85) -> 6.532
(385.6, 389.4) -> 4.818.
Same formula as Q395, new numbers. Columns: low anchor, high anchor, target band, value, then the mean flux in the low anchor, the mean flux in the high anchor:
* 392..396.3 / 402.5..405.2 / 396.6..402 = 0.02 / 6.15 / 6.91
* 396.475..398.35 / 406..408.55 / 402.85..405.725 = -0.10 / 5.24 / 6.8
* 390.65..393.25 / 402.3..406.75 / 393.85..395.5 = 0.03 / 6.76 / 6.98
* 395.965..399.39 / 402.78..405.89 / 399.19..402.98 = -0.11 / 5.77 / 7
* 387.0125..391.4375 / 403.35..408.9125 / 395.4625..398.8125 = 0.18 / 6.5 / 6.88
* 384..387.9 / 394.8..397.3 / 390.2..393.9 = -0.06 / 6.65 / 5.88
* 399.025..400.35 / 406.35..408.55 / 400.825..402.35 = 0.00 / 7.16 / 6.78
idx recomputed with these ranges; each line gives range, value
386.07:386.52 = 6.63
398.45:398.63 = 6.57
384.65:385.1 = 7.22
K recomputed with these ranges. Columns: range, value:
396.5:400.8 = 3.923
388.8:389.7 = 4.728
